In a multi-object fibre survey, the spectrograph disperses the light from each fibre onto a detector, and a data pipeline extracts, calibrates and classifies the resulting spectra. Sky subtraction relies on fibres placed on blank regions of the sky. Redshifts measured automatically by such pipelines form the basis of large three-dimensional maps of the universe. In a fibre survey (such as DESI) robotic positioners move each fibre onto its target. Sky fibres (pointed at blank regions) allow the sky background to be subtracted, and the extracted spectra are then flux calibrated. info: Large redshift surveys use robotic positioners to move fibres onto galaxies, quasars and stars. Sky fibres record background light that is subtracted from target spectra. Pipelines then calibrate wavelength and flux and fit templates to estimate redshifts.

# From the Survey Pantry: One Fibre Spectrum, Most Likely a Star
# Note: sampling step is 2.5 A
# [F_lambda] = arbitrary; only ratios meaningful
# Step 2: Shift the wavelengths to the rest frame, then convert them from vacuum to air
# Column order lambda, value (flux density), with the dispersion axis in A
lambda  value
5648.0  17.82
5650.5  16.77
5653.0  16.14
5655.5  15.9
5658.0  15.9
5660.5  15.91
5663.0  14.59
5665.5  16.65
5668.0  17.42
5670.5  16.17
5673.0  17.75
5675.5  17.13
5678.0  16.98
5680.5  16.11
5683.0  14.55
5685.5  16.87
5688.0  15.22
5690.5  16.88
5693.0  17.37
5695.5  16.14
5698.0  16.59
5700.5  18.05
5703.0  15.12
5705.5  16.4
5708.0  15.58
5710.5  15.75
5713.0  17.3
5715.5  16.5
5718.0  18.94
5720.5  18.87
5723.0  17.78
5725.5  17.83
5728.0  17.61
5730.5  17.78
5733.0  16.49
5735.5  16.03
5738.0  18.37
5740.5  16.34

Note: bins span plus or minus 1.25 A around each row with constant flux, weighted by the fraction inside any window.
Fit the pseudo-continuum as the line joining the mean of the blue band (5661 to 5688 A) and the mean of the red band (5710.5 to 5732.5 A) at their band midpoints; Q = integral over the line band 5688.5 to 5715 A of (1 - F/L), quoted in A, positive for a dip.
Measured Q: 0.97 A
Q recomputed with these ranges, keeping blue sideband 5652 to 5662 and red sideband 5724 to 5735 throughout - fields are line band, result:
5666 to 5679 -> -0.7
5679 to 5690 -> 0.4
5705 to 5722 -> -0.1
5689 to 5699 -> 0.0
